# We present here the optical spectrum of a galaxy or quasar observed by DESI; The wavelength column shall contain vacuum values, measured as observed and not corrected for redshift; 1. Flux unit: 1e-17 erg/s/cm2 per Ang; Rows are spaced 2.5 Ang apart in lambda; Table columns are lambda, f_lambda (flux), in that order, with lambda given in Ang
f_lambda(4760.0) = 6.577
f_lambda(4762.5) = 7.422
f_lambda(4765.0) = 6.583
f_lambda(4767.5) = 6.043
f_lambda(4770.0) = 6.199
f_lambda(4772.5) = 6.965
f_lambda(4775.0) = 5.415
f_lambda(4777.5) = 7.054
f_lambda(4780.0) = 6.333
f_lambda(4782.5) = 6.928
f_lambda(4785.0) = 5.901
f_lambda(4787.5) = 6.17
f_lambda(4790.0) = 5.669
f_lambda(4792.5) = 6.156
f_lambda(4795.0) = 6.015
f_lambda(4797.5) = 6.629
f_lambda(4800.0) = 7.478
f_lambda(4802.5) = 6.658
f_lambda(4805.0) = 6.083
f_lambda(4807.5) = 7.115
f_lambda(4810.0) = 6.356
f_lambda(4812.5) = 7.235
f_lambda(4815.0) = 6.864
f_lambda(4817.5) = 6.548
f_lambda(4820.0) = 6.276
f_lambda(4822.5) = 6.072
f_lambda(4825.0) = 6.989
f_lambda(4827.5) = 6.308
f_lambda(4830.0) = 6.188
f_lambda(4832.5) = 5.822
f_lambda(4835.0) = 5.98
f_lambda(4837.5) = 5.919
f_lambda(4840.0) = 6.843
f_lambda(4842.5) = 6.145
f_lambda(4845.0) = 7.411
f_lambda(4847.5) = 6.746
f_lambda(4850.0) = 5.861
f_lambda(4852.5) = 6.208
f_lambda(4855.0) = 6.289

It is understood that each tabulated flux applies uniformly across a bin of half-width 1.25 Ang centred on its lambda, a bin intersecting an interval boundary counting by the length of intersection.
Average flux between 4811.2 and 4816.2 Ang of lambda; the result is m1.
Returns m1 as 7.04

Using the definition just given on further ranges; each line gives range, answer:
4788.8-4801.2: 6.39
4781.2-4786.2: 6.42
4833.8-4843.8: 6.23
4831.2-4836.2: 5.9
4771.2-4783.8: 6.54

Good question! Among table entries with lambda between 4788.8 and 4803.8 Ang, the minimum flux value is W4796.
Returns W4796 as 5.669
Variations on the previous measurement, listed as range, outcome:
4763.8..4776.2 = 5.415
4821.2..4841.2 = 5.822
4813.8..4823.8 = 6.072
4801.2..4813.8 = 6.083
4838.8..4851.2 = 5.861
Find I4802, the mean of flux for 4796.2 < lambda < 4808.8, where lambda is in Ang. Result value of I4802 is 6.79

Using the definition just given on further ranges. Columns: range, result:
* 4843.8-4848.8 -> 7.06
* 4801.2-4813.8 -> 6.69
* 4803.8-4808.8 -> 6.6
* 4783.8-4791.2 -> 5.92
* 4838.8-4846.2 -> 6.8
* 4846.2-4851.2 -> 6.32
